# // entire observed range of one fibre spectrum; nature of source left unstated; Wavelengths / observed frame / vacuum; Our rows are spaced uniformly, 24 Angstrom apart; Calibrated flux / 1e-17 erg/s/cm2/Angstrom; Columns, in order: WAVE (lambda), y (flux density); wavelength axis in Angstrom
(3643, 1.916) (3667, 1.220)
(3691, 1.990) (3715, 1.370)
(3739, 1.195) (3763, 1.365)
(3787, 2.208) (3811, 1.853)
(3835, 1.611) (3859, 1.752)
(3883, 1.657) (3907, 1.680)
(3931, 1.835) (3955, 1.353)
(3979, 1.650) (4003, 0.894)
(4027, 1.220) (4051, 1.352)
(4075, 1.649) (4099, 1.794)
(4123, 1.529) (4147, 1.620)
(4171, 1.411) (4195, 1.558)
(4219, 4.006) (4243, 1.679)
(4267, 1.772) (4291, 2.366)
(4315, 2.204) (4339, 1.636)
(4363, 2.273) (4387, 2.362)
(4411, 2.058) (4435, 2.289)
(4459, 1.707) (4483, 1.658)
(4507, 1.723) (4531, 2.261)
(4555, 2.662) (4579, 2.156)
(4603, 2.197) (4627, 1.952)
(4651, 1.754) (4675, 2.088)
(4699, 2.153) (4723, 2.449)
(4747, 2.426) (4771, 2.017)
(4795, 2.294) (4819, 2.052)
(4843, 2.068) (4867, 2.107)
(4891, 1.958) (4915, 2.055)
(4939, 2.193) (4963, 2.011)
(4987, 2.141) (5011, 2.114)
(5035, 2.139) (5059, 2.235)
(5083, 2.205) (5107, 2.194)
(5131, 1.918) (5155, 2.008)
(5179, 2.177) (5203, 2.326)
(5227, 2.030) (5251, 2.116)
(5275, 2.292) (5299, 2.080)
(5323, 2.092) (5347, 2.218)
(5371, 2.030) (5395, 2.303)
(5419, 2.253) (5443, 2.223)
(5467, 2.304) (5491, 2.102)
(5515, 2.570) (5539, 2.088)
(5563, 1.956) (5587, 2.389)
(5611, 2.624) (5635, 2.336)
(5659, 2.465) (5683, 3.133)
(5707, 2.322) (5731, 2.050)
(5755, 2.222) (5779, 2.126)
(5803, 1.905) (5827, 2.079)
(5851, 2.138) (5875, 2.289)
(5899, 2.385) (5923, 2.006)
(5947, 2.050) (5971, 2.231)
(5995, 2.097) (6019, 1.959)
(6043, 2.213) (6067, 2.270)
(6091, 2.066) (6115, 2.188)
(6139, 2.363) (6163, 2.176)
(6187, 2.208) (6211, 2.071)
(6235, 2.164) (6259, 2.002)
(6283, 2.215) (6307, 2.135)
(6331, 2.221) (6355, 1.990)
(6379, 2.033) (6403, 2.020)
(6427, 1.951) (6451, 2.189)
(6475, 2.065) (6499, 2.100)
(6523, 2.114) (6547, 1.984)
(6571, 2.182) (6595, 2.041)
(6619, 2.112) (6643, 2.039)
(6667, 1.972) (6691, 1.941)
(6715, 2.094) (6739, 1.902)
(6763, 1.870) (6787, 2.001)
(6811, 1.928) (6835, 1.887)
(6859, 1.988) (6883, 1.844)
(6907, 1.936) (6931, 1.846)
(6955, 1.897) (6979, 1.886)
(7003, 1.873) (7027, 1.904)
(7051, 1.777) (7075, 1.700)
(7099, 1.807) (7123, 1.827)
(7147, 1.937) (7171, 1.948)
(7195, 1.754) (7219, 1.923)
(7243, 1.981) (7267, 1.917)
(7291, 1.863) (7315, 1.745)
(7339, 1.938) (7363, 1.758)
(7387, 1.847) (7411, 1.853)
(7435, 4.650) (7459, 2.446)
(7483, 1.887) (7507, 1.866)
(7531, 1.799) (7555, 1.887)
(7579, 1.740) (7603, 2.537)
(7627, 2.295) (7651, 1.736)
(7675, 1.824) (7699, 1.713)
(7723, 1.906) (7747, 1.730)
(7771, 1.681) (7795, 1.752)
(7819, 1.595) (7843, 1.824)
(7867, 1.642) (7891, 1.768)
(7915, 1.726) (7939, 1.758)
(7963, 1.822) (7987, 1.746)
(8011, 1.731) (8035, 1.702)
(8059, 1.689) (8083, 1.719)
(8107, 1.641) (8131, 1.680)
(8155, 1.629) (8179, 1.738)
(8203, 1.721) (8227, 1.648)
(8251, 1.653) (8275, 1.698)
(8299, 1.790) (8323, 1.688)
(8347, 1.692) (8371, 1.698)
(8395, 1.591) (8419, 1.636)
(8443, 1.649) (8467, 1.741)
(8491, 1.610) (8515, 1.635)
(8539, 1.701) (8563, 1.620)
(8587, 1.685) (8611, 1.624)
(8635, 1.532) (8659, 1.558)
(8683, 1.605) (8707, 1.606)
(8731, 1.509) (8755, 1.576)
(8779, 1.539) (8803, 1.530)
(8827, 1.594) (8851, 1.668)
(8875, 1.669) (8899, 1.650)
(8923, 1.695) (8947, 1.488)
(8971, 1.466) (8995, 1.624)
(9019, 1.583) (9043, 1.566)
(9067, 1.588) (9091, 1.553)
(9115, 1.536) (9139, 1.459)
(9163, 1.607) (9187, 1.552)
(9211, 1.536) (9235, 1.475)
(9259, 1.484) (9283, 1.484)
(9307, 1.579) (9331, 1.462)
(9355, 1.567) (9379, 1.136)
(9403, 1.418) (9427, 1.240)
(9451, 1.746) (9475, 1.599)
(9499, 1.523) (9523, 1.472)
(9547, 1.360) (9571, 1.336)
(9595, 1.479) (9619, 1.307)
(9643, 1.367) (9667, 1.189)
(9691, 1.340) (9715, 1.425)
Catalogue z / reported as 0.13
